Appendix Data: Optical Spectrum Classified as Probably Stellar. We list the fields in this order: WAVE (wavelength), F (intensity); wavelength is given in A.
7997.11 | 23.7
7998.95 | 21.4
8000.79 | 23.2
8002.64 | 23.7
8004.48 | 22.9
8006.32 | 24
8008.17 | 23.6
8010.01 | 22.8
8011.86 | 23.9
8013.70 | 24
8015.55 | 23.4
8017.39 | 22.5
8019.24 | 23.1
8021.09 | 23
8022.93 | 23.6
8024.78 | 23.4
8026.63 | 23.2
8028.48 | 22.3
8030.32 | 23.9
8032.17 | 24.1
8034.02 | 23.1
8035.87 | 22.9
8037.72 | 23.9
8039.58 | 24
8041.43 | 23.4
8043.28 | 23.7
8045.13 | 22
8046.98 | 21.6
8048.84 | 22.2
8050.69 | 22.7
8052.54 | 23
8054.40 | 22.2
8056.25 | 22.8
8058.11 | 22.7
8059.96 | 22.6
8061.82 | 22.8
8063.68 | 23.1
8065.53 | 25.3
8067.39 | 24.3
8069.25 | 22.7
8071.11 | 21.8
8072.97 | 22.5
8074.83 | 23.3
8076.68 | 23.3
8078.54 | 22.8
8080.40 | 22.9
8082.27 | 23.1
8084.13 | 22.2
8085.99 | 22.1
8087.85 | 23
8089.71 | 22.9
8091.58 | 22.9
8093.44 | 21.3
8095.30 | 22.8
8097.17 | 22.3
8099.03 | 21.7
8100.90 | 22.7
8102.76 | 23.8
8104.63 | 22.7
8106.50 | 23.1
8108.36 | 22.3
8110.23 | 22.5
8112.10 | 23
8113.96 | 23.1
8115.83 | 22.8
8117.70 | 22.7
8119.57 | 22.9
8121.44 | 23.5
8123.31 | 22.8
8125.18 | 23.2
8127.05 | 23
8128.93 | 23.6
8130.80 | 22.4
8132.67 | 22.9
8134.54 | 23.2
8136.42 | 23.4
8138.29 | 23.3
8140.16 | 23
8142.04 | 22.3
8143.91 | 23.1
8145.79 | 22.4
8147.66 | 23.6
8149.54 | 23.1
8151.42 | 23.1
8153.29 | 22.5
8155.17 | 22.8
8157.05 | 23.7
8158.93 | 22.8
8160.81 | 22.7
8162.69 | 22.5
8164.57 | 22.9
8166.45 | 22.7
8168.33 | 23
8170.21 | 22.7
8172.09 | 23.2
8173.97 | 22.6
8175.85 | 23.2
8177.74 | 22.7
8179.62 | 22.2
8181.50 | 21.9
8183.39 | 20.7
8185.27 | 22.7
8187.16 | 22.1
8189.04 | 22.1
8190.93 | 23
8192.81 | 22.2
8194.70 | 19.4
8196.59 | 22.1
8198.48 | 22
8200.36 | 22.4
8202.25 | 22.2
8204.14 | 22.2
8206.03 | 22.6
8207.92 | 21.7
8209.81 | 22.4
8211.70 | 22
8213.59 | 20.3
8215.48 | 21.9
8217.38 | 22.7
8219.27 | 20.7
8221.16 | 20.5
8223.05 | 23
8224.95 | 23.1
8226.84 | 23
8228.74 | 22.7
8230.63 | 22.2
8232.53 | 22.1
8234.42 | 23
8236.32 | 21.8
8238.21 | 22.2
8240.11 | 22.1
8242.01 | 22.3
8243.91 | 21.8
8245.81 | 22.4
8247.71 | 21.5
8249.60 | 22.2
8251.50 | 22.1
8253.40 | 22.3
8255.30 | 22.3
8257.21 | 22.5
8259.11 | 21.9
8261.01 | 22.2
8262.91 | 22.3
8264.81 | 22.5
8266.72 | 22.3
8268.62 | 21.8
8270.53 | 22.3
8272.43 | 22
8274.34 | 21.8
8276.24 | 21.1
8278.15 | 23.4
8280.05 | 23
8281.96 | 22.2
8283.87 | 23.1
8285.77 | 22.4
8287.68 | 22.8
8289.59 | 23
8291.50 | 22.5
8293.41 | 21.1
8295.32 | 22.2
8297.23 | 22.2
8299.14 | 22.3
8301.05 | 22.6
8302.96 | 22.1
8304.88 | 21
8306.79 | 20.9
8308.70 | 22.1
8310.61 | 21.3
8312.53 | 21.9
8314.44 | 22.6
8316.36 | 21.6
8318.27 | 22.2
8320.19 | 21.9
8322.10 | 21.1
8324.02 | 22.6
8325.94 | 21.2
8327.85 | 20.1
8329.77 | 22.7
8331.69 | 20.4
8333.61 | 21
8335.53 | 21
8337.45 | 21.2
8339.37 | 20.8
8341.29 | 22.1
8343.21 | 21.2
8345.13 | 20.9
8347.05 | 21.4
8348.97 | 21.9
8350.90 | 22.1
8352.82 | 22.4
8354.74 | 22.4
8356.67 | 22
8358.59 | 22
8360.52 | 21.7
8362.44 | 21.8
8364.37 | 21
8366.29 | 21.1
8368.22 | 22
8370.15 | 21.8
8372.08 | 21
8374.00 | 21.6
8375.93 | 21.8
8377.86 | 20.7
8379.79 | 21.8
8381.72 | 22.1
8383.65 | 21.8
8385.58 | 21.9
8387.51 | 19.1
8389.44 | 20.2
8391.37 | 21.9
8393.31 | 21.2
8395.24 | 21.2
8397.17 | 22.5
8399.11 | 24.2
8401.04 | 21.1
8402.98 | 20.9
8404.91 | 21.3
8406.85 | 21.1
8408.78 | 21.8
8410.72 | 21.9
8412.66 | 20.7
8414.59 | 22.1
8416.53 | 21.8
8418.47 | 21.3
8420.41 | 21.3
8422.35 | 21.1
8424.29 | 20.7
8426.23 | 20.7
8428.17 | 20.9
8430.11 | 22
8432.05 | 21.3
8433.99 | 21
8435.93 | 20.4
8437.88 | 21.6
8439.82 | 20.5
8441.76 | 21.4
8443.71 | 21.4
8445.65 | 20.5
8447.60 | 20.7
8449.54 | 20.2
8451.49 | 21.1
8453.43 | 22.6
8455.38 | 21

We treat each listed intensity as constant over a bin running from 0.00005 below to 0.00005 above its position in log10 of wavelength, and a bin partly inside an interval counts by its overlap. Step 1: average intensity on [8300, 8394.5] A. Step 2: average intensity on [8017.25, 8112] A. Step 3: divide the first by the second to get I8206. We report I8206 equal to 0.94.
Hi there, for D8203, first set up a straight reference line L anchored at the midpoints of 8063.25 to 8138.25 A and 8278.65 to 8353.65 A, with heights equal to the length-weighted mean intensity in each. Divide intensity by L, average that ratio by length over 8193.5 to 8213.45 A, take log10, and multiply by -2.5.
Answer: 0.03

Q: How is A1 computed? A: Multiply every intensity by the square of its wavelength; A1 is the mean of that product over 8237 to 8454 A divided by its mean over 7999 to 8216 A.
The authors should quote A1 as 1.01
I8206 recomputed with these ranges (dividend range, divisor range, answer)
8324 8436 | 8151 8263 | 0.96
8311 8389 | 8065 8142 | 0.94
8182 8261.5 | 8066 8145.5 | 0.97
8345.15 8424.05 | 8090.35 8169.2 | 0.94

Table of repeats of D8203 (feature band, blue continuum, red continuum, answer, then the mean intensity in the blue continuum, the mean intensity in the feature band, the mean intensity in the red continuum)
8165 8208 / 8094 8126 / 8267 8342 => 0.01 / 22.8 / 22.3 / 21.9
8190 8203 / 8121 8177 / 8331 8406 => 0.04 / 23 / 21.9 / 21.5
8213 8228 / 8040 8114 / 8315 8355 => 0.01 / 22.8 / 21.9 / 21.5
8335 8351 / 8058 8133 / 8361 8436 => 0.02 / 22.9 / 21.4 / 21.4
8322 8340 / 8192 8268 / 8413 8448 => 0.02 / 22.1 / 21.2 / 21.1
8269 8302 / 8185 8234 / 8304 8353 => -0.03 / 22.1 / 22.3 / 21.5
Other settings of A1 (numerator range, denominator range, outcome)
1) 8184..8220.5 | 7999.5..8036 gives 0.98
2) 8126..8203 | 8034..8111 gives 1.01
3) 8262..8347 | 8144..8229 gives 1.01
